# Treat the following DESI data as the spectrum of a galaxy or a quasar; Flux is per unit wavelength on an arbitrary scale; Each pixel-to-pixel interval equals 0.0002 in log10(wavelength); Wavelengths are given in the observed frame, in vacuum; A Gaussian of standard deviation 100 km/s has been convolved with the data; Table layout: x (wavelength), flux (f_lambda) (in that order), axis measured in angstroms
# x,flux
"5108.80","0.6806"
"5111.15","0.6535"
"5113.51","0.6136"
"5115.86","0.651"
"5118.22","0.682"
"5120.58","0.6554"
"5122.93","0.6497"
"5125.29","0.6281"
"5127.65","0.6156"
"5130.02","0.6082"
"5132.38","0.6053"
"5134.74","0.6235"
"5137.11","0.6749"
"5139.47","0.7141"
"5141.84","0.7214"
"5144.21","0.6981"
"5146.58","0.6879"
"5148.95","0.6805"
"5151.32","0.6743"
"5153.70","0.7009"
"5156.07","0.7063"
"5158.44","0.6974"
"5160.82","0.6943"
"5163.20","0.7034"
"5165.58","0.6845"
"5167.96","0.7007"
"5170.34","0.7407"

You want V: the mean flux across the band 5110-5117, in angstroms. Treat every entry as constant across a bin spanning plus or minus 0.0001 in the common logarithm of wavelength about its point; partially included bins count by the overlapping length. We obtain 0.639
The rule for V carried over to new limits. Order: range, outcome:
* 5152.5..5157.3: 0.704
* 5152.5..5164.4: 0.7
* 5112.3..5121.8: 0.651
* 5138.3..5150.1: 0.7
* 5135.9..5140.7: 0.694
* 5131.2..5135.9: 0.615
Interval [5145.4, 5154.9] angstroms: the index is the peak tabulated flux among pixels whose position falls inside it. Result 0.7009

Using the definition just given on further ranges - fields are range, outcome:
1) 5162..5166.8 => 0.7034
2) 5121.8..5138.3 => 0.6749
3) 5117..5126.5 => 0.682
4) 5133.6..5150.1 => 0.7214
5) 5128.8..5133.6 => 0.6082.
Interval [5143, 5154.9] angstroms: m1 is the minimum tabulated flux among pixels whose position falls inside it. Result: 0.6743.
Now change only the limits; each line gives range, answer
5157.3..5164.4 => 0.6943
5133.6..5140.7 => 0.6235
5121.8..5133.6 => 0.6053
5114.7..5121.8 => 0.651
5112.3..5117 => 0.6136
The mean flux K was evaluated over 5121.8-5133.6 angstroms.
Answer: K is 0.621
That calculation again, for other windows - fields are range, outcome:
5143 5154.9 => 0.688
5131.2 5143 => 0.668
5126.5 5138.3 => 0.626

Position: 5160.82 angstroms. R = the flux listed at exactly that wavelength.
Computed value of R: 0.6943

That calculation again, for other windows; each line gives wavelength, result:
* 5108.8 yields 0.6806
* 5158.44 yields 0.6974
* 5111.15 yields 0.6535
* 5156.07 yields 0.7063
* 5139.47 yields 0.7141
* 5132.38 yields 0.6053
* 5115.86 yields 0.651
